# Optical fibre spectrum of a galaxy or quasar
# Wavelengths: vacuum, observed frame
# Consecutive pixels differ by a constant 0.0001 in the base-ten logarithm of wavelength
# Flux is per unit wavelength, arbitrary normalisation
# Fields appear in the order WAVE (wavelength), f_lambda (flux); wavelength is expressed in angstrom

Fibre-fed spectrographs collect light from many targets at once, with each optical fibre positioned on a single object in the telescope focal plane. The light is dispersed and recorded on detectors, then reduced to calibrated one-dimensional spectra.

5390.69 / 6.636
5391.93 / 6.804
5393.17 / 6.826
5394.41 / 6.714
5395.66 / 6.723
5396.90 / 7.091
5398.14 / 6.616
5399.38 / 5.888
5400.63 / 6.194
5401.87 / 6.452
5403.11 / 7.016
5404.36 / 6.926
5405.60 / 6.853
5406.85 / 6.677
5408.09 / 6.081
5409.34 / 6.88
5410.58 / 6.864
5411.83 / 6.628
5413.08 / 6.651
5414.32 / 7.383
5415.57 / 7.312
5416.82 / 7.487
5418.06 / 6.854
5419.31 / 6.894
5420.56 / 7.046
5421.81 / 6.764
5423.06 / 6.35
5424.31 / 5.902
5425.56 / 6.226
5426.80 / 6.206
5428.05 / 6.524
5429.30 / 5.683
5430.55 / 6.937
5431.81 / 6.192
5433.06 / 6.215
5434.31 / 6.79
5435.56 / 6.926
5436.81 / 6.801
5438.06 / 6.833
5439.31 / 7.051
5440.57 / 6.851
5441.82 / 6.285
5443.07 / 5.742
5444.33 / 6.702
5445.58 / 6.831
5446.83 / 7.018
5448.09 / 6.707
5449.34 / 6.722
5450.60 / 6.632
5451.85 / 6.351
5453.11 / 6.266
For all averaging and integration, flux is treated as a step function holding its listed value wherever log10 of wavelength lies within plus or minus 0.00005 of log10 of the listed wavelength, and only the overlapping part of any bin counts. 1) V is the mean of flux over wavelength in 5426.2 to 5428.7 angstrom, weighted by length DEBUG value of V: 6.36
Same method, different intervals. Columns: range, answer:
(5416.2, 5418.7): 7.18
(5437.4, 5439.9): 6.95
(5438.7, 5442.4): 6.72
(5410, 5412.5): 6.72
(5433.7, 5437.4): 6.85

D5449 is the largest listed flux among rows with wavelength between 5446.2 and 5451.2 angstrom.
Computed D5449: 7.018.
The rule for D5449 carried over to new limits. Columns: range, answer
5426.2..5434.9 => 6.937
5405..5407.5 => 6.853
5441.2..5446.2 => 6.831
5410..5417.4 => 7.487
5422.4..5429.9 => 6.524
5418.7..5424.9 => 7.046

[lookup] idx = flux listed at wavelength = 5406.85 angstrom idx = 6.677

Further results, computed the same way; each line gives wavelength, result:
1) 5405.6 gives 6.853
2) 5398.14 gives 6.616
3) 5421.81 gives 6.764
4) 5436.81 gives 6.801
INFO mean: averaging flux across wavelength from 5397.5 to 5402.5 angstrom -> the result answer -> 6.3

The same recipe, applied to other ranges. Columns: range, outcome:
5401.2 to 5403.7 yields 6.74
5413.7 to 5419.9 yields 7.19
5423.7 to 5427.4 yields 6.13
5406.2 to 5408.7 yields 6.38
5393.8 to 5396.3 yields 6.71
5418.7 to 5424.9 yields 6.59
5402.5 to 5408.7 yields 6.71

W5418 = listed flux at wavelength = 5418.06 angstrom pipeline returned 6.854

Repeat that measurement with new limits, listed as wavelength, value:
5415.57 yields 7.312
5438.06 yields 6.833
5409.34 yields 6.88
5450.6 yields 6.632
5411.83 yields 6.628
